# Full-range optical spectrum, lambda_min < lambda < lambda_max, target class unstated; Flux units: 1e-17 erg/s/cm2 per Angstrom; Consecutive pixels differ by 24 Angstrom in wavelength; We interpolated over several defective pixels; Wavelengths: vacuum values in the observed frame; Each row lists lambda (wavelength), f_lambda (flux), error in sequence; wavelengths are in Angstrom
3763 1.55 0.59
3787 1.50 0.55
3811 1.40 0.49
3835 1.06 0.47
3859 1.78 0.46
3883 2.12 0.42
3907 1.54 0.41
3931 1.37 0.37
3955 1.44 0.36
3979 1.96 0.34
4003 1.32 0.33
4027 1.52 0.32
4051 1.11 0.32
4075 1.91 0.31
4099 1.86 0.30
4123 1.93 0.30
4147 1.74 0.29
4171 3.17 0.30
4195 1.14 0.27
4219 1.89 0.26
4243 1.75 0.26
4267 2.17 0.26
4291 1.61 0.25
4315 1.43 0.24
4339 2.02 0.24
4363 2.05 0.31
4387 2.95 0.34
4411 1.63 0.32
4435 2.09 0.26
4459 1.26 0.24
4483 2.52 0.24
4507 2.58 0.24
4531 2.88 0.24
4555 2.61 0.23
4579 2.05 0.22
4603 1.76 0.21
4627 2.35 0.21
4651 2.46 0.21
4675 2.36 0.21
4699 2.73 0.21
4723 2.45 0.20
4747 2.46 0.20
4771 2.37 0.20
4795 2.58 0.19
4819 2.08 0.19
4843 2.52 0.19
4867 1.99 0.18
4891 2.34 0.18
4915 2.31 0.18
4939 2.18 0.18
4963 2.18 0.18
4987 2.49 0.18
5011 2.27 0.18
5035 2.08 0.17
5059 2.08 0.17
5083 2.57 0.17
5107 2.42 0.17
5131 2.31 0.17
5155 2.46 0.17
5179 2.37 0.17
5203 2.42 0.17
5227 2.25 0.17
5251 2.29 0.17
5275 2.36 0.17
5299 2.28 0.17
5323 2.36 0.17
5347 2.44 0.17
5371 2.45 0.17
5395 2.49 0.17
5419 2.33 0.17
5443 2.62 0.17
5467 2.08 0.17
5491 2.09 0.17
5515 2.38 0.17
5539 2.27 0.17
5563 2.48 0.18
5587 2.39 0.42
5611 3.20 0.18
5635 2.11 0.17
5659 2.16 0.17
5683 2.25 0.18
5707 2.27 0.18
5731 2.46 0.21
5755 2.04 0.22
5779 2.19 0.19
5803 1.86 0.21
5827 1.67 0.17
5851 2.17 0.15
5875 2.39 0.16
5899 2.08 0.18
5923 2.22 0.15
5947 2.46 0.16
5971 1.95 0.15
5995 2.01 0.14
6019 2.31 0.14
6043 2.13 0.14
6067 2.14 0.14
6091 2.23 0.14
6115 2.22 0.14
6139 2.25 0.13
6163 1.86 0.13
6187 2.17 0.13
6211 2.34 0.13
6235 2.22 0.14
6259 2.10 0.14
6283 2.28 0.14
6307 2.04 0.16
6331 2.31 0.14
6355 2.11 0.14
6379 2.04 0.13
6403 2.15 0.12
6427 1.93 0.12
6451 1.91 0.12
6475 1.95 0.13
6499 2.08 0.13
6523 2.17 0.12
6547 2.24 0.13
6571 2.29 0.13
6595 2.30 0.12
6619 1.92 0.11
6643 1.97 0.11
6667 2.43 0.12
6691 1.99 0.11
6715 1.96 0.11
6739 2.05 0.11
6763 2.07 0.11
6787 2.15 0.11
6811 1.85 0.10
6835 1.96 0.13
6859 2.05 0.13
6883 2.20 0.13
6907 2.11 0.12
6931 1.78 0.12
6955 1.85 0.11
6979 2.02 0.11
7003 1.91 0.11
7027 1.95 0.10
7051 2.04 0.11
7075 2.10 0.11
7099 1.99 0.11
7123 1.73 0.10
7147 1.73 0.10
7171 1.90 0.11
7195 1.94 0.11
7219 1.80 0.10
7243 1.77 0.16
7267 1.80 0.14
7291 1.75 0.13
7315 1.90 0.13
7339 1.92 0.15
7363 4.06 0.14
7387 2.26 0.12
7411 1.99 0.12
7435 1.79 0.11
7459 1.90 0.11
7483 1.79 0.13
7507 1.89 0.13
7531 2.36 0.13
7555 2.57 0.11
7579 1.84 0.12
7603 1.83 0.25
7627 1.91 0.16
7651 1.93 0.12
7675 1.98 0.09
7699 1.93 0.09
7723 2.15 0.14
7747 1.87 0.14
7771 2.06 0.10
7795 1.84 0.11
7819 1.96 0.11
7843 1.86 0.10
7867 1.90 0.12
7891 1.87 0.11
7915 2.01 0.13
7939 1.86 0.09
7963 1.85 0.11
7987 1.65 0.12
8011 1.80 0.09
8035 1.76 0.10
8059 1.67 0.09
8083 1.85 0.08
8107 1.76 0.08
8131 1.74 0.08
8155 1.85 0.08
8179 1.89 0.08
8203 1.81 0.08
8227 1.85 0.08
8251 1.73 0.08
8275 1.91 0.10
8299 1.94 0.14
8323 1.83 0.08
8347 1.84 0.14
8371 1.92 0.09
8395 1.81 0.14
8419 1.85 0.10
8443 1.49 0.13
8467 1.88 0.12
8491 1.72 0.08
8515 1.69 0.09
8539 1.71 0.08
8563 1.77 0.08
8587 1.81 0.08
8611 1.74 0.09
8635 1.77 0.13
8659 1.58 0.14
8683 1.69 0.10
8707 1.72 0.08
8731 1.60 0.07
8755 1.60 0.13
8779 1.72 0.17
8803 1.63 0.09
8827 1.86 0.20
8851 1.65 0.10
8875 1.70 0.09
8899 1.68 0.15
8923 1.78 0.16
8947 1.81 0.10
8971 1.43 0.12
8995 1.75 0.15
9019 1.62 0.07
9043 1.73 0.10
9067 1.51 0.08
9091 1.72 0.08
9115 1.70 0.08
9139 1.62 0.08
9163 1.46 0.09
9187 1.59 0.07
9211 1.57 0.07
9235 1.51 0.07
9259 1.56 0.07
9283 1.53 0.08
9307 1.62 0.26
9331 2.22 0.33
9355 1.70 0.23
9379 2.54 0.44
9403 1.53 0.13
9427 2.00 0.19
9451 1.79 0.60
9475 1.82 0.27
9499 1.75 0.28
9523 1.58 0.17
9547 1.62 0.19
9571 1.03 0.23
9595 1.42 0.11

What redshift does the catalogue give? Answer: 0.12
